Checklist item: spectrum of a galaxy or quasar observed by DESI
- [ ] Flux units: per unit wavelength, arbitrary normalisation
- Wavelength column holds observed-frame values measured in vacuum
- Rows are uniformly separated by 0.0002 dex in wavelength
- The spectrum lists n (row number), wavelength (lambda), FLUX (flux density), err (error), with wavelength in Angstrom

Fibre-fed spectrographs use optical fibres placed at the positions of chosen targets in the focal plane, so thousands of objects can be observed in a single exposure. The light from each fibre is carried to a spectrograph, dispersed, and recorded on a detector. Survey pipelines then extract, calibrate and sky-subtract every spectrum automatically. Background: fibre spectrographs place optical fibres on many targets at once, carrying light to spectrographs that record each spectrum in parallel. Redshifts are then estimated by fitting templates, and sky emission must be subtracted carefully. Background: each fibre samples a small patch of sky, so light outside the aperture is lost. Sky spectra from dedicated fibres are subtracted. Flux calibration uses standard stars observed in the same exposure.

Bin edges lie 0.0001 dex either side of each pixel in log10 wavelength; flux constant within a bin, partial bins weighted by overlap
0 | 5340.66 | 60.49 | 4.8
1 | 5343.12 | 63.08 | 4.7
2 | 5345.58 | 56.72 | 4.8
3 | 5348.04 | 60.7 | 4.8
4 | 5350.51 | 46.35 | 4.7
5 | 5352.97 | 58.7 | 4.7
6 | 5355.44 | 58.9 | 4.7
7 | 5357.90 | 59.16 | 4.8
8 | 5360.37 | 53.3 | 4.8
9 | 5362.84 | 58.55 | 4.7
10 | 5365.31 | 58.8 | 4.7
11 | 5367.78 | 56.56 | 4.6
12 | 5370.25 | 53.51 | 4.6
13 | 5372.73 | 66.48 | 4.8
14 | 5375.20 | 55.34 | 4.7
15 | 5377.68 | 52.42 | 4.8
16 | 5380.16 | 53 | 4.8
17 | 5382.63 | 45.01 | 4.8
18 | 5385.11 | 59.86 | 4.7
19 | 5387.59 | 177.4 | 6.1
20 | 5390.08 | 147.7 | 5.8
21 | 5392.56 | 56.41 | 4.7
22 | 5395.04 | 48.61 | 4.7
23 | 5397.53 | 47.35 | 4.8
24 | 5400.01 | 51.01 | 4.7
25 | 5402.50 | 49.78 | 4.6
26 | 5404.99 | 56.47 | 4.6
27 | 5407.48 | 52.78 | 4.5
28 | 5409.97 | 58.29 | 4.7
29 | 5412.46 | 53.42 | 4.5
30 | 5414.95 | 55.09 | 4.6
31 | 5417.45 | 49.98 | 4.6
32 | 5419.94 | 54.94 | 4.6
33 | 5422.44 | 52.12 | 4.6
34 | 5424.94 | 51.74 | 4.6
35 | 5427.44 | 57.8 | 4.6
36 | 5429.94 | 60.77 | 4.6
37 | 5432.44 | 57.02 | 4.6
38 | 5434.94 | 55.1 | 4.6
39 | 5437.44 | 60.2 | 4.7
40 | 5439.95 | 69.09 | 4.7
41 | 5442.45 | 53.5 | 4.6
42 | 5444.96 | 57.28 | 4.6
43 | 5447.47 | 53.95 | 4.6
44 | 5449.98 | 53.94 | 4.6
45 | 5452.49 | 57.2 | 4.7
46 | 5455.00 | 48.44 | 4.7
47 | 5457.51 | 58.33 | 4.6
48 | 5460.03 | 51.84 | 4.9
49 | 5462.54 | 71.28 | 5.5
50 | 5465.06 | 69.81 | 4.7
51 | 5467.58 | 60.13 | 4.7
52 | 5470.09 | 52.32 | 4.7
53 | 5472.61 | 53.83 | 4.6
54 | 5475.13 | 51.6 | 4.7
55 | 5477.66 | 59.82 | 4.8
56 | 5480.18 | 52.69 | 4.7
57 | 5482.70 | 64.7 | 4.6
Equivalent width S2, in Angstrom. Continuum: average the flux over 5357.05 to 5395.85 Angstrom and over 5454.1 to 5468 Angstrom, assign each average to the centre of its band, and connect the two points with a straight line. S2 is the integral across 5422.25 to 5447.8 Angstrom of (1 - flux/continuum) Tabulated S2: 2.24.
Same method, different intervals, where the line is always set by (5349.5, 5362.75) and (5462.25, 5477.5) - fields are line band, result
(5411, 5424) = 0.99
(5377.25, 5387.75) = -2.36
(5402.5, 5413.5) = 0.50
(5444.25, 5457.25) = 0.92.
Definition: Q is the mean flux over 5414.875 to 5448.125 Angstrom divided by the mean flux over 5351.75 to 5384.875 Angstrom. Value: 1.0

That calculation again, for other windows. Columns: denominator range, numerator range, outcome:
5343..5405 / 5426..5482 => 0.90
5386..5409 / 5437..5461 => 0.74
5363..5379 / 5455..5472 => 1.04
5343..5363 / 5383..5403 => 1.39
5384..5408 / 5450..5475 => 0.76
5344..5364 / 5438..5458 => 1.00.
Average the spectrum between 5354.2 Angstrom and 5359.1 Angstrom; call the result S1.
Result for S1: 59.1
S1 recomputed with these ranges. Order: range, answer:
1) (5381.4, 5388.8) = 93.8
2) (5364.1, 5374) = 58.8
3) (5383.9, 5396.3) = 98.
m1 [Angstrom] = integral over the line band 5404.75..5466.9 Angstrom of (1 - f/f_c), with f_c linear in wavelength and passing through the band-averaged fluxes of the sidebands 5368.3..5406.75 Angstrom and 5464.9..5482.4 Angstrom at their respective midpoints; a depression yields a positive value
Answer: 4.6 Angstrom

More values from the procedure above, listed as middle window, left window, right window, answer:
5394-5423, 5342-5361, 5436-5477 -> 2.5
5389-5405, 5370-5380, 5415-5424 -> -3.0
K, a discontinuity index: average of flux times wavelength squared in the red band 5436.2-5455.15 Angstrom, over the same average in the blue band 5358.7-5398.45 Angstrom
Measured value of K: 0.9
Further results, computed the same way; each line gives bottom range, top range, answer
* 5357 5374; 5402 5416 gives 0.96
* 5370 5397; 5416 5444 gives 0.78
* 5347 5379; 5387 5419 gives 1.20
